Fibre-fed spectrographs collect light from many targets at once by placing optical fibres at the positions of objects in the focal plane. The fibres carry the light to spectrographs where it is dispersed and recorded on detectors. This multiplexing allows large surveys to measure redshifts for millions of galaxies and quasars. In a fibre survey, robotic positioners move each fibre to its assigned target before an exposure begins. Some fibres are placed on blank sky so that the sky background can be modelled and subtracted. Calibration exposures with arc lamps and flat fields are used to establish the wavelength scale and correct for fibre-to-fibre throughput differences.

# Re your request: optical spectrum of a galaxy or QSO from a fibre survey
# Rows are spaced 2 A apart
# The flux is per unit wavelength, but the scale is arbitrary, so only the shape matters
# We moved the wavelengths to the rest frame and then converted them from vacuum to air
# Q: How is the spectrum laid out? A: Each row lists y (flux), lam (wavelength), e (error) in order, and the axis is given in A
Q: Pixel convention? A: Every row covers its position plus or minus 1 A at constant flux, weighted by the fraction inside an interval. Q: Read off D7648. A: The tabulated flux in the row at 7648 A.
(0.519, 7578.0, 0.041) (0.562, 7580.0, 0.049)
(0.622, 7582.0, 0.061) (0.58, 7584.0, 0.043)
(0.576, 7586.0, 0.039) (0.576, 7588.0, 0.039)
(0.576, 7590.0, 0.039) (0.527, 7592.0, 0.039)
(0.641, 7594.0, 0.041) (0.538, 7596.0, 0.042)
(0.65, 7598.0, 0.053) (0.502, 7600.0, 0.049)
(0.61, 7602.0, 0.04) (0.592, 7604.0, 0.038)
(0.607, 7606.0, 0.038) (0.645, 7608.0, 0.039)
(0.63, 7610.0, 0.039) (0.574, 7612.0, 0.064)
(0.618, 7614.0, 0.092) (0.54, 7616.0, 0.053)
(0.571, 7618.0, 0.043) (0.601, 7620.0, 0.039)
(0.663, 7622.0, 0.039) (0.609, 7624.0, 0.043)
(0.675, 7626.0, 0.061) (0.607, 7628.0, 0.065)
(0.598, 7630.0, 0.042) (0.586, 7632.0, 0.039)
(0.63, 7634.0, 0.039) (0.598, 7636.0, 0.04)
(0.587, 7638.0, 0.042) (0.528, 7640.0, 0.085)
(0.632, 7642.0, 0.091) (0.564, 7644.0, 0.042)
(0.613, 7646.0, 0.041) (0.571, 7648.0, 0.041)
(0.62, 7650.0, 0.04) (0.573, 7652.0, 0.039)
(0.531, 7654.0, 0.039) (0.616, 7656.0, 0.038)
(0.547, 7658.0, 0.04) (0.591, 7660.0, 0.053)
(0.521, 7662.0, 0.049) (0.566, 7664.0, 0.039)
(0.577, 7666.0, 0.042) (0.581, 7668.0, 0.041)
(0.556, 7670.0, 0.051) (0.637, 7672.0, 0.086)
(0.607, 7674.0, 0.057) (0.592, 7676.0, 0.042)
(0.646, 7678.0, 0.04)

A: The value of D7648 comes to 0.571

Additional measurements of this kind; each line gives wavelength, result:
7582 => 0.622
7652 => 0.573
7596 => 0.538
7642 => 0.632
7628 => 0.607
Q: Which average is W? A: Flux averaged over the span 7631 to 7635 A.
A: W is 0.608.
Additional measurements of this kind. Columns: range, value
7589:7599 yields 0.586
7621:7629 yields 0.639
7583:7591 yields 0.577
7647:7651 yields 0.595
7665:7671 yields 0.571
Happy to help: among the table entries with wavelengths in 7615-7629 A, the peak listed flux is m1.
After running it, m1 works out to 0.675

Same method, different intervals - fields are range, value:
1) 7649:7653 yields 0.62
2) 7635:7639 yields 0.598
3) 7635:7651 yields 0.632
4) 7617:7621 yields 0.601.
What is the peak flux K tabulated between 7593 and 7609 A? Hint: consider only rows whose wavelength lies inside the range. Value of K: 0.65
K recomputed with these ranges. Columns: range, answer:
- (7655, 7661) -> 0.616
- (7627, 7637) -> 0.63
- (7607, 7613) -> 0.645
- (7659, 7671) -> 0.591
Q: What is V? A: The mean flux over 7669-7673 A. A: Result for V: 0.597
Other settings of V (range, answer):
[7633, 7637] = 0.614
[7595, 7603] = 0.575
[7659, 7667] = 0.564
